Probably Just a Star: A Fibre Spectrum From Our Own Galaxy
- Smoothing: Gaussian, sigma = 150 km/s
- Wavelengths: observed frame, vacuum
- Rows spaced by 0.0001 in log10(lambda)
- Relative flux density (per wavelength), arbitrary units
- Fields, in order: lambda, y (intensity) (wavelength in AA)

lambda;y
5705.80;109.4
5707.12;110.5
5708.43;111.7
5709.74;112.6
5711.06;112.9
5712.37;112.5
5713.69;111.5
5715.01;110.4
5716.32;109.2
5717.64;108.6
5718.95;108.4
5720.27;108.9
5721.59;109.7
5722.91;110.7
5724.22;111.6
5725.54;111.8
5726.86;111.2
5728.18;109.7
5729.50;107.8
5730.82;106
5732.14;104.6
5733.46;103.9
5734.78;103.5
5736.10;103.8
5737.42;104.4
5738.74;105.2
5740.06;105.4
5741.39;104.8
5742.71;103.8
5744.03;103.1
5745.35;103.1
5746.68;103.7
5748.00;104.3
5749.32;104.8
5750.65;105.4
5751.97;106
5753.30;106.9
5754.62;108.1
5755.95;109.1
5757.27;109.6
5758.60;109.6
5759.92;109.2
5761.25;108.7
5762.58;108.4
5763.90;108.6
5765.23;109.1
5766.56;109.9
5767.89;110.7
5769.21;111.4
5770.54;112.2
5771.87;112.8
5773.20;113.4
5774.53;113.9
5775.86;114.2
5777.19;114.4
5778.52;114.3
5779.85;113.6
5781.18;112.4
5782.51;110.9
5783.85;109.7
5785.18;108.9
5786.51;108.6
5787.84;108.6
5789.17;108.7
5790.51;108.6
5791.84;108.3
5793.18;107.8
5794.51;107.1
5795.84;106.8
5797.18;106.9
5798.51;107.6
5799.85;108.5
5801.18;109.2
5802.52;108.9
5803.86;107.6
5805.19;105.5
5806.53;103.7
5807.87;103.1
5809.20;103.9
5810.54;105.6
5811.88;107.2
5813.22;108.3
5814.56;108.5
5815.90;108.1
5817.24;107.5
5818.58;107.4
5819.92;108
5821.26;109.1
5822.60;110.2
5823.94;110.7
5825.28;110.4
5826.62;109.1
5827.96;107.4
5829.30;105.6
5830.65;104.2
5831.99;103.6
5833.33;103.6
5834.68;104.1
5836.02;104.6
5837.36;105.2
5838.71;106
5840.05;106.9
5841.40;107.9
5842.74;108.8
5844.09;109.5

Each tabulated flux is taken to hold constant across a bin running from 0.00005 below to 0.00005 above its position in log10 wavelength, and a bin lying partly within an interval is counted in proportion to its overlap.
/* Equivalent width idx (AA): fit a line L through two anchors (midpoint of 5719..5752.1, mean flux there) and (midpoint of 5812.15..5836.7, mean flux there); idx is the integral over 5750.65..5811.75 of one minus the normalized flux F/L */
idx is -1.3 AA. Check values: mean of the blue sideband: 106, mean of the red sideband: 107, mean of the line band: 109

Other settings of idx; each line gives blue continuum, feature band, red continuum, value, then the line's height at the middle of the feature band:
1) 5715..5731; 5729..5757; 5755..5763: 1.1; 109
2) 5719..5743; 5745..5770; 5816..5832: -0.1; 107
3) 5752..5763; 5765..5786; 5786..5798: -0.7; 108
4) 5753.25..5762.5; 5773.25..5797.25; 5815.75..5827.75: -0.3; 109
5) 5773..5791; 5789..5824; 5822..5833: 0.6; 109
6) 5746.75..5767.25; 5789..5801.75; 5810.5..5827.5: 0.0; 108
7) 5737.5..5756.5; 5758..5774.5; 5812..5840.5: -0.8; 106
